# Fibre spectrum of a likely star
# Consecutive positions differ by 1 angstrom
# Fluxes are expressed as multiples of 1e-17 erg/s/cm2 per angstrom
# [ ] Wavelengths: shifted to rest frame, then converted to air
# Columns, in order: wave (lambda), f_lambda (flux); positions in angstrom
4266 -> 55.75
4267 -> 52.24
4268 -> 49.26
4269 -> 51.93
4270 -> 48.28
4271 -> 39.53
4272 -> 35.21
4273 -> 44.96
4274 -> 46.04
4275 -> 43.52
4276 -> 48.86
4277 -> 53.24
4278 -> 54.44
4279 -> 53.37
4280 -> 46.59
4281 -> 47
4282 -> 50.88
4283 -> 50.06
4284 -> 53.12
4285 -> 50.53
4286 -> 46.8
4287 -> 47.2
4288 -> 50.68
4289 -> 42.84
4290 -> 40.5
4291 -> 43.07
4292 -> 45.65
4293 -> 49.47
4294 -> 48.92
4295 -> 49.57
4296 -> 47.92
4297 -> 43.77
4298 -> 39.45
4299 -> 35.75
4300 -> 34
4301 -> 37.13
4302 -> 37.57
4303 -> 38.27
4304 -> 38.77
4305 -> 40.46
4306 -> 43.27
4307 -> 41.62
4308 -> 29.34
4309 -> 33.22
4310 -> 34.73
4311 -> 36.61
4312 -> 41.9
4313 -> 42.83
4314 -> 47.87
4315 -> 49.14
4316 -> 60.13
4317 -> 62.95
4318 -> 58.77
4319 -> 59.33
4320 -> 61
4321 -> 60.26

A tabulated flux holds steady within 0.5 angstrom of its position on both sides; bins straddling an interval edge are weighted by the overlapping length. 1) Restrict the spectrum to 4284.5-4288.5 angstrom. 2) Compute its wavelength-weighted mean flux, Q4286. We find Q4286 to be 48.8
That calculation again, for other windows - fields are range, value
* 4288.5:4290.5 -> 41.7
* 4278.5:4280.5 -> 50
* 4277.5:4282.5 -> 50.5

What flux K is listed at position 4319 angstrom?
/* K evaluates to 59.33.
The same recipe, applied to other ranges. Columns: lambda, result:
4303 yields 38.27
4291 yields 43.07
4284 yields 53.12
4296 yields 47.92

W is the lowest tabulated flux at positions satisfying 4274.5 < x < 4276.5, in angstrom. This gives 43.52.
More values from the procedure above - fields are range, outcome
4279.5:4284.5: 46.59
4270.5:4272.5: 35.21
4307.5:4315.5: 29.34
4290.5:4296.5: 43.07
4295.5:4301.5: 34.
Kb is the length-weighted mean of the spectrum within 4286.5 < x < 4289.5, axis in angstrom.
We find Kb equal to 46.9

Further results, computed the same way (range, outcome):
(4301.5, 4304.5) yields 38.2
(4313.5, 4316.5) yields 52.4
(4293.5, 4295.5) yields 49.2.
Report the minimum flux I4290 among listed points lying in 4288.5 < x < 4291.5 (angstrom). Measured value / 40.5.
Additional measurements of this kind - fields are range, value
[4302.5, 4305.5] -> 38.27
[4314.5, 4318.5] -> 49.14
